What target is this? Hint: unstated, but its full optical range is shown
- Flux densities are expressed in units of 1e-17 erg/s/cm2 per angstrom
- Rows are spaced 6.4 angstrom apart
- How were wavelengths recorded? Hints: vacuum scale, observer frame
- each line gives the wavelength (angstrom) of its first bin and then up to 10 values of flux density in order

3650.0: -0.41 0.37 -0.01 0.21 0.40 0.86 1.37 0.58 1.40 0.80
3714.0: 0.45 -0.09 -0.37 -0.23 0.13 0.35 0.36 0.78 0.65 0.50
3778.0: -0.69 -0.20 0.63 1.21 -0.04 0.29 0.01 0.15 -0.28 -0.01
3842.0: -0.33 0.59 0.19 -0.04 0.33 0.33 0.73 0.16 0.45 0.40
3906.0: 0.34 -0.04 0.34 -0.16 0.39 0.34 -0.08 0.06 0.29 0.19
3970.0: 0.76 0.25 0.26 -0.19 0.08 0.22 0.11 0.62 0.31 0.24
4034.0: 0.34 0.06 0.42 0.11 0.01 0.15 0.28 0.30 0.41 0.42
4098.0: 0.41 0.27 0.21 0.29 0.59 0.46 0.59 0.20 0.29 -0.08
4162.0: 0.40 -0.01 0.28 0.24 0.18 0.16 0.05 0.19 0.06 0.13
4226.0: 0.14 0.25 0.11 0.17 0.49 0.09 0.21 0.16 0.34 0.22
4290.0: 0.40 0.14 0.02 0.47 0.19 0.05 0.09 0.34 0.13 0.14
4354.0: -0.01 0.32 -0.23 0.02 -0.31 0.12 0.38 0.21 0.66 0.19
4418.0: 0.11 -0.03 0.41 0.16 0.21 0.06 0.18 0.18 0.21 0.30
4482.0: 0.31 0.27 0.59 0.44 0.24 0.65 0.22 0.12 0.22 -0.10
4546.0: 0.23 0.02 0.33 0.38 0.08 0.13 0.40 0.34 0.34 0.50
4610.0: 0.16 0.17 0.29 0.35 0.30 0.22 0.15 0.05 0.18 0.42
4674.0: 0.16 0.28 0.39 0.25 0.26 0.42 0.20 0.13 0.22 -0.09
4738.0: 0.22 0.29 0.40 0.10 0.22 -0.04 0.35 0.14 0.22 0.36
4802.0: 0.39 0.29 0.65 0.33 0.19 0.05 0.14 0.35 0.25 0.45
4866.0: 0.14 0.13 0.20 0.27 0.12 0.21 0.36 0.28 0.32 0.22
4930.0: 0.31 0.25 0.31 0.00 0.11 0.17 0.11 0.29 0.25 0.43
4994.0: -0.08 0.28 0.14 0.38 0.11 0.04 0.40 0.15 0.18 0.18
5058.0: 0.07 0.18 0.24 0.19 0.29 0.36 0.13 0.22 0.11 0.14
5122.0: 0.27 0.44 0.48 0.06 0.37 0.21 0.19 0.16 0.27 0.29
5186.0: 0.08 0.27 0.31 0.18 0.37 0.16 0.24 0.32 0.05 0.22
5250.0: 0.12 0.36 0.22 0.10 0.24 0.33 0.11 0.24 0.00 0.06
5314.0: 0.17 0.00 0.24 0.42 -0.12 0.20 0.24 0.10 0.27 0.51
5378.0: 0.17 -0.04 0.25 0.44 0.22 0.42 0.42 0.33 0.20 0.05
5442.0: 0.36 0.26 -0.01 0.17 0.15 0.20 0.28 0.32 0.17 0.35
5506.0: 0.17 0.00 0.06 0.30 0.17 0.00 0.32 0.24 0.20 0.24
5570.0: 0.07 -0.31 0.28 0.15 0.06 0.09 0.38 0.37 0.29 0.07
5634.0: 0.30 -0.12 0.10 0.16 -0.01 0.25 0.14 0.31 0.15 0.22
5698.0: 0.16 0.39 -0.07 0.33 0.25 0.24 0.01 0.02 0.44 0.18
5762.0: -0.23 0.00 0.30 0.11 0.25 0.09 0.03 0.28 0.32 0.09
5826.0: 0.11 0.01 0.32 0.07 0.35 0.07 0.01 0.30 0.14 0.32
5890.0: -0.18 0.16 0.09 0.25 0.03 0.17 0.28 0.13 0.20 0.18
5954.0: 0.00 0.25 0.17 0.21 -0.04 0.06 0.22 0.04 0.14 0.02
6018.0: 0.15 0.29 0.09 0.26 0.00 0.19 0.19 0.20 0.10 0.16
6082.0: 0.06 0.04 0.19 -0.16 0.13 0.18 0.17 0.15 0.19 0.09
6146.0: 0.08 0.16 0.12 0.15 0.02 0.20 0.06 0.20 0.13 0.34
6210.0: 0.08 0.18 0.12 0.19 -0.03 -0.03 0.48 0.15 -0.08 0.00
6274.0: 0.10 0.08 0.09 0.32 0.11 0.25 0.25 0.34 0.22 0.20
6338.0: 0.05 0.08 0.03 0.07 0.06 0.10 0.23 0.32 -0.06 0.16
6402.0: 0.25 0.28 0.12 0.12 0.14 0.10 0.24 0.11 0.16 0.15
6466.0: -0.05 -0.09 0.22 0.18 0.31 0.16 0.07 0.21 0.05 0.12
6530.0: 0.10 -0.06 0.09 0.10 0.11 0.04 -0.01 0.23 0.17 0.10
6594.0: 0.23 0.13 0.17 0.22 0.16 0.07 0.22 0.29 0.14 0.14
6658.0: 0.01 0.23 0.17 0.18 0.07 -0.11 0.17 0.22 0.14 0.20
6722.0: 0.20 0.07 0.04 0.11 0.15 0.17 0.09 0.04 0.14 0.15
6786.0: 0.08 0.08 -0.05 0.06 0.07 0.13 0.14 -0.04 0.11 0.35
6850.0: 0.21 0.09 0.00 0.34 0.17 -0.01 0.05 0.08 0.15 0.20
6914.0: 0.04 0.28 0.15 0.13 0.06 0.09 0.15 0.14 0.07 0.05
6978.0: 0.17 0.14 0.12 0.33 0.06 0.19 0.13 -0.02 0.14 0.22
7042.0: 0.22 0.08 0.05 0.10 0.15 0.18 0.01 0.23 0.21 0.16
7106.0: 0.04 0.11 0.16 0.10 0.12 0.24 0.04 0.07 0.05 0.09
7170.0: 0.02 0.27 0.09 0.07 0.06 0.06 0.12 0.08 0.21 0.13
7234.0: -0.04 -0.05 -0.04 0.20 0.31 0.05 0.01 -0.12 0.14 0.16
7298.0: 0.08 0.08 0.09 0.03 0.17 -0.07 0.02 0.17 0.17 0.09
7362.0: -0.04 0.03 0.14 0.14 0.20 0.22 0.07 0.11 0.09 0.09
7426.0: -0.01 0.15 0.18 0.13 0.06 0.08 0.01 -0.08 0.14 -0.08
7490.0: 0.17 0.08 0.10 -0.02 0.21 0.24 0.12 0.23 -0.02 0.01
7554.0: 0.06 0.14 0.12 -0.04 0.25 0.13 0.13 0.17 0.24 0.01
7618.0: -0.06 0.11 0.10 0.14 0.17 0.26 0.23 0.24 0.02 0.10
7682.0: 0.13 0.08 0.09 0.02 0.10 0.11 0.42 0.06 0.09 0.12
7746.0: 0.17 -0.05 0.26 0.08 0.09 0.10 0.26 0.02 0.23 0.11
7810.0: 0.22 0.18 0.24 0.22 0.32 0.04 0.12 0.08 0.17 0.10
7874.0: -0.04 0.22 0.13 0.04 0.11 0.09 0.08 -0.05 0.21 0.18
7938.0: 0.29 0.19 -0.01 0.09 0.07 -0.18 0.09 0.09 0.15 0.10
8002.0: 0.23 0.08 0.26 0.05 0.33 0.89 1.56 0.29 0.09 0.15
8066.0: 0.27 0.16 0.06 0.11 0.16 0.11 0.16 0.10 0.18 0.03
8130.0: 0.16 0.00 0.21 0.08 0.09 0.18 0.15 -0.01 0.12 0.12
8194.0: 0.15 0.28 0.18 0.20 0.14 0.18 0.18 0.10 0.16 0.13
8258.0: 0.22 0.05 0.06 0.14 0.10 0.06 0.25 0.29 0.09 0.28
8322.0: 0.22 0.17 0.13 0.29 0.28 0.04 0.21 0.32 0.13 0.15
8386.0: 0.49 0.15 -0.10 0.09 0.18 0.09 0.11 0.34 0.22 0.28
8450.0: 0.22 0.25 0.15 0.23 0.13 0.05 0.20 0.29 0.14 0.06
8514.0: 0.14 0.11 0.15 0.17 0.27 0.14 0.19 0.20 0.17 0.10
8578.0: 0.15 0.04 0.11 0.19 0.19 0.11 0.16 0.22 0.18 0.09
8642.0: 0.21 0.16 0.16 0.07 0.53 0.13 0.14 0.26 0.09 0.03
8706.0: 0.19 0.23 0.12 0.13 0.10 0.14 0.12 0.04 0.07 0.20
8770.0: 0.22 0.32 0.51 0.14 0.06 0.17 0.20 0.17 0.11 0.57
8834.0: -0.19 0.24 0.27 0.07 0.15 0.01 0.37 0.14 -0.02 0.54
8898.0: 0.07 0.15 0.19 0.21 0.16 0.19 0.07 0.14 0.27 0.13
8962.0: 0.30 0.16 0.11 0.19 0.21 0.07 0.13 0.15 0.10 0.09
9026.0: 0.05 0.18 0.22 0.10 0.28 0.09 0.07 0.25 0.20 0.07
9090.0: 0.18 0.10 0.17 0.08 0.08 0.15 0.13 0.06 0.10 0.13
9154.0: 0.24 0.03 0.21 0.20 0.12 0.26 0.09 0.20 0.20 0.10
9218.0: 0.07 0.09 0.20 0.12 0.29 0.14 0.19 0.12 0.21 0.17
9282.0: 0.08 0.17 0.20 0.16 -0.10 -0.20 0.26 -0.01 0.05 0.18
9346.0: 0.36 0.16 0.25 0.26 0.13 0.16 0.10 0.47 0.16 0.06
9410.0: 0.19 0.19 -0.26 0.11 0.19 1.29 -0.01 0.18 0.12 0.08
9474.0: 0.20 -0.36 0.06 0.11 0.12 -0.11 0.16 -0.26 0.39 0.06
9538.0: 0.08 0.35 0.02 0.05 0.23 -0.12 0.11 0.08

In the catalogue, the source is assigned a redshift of 1.16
